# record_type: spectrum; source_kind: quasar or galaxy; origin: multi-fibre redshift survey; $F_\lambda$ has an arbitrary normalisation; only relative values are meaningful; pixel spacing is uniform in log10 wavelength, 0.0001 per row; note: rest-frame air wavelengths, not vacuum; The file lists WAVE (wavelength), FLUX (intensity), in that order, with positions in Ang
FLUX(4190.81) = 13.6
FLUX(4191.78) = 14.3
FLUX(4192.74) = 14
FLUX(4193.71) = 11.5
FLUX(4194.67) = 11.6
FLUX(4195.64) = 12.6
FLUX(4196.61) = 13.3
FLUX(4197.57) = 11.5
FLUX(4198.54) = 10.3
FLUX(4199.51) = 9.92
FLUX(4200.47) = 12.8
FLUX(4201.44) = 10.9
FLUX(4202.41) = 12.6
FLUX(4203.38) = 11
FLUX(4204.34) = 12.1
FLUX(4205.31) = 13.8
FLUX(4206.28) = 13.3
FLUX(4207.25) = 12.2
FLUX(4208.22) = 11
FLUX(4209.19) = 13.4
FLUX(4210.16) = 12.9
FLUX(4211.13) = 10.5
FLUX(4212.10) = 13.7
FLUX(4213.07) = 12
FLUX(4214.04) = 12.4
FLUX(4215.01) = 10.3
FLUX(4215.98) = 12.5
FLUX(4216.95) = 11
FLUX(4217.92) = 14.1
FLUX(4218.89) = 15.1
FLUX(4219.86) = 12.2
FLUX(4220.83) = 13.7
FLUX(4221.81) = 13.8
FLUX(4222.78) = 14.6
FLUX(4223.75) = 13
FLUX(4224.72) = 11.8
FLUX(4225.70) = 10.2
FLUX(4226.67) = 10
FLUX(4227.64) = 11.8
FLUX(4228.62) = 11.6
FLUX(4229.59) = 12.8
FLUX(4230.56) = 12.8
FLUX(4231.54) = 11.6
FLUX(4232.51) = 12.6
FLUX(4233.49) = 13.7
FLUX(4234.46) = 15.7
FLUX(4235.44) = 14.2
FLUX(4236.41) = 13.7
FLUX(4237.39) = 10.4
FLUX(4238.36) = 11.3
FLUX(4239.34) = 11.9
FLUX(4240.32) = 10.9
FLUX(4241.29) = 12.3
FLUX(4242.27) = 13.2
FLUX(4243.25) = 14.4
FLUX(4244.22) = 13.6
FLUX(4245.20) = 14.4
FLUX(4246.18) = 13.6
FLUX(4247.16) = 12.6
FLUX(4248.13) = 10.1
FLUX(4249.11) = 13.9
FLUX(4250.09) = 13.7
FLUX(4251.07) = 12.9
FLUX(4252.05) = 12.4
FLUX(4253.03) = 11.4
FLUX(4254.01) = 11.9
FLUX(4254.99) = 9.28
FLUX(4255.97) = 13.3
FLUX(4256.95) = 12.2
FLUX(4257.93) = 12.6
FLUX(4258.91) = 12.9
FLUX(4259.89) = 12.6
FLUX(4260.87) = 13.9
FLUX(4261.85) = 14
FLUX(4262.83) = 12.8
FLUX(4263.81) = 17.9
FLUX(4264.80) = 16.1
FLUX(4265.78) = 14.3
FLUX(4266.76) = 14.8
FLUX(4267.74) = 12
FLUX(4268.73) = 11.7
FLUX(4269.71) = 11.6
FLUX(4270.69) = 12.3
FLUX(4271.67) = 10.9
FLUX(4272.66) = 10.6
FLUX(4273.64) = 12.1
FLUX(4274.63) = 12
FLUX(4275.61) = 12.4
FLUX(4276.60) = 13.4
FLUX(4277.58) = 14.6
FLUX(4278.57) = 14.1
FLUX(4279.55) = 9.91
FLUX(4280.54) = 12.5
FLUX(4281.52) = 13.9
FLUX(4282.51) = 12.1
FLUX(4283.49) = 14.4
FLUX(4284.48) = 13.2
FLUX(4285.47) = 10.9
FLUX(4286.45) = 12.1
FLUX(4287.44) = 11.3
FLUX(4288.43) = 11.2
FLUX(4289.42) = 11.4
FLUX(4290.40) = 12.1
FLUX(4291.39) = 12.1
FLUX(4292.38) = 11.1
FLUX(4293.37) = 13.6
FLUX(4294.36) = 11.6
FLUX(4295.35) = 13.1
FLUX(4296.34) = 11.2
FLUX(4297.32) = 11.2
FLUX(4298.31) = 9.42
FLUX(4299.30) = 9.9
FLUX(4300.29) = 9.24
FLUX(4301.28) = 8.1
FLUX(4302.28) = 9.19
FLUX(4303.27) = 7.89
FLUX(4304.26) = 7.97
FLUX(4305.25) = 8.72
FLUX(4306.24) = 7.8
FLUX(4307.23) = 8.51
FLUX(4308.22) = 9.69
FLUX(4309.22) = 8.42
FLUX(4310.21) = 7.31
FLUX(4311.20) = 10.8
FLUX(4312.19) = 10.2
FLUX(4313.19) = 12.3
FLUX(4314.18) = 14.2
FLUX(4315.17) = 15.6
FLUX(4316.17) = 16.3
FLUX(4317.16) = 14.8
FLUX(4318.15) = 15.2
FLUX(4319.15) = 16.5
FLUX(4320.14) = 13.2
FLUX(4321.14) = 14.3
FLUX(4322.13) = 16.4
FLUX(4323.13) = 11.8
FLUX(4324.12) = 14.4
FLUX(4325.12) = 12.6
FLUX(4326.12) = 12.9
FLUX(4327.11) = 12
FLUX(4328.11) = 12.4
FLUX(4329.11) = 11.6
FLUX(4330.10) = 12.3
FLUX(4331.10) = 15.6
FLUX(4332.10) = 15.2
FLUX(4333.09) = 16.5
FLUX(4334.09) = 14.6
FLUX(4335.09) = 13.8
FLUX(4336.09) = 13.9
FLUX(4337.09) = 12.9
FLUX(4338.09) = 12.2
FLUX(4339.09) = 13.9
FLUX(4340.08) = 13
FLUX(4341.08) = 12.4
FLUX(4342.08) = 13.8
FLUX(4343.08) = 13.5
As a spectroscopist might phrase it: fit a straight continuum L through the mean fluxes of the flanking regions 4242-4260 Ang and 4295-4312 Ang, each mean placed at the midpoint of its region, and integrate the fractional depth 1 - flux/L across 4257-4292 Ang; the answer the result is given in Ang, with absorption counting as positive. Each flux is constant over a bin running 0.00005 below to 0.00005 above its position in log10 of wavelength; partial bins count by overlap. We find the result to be -5.0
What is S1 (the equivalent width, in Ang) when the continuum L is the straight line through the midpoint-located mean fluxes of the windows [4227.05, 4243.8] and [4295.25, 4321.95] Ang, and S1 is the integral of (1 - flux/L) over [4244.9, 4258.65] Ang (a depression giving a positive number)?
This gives -0.13 Ang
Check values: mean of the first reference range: 12.6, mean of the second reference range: 11.2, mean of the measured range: 12.4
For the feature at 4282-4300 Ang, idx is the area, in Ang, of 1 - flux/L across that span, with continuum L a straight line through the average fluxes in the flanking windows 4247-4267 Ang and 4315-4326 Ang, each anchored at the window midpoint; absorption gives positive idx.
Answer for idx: 2.76 Ang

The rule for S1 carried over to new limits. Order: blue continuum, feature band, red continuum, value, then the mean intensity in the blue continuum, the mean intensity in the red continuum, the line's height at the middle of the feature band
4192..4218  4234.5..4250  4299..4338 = -0.86 Ang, 12.1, 12.2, 12.1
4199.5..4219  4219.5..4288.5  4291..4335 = -3.04 Ang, 12.3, 12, 12.2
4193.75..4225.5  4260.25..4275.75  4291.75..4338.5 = -1.13 Ang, 12.3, 12.1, 12.2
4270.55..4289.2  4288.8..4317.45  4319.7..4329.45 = 4.41 Ang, 12.3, 13.2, 12.8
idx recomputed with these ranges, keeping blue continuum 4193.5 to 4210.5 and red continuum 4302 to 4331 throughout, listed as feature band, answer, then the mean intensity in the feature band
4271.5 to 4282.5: -0.4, 12.4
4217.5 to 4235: -1.2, 12.8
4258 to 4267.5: -1.8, 14.2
